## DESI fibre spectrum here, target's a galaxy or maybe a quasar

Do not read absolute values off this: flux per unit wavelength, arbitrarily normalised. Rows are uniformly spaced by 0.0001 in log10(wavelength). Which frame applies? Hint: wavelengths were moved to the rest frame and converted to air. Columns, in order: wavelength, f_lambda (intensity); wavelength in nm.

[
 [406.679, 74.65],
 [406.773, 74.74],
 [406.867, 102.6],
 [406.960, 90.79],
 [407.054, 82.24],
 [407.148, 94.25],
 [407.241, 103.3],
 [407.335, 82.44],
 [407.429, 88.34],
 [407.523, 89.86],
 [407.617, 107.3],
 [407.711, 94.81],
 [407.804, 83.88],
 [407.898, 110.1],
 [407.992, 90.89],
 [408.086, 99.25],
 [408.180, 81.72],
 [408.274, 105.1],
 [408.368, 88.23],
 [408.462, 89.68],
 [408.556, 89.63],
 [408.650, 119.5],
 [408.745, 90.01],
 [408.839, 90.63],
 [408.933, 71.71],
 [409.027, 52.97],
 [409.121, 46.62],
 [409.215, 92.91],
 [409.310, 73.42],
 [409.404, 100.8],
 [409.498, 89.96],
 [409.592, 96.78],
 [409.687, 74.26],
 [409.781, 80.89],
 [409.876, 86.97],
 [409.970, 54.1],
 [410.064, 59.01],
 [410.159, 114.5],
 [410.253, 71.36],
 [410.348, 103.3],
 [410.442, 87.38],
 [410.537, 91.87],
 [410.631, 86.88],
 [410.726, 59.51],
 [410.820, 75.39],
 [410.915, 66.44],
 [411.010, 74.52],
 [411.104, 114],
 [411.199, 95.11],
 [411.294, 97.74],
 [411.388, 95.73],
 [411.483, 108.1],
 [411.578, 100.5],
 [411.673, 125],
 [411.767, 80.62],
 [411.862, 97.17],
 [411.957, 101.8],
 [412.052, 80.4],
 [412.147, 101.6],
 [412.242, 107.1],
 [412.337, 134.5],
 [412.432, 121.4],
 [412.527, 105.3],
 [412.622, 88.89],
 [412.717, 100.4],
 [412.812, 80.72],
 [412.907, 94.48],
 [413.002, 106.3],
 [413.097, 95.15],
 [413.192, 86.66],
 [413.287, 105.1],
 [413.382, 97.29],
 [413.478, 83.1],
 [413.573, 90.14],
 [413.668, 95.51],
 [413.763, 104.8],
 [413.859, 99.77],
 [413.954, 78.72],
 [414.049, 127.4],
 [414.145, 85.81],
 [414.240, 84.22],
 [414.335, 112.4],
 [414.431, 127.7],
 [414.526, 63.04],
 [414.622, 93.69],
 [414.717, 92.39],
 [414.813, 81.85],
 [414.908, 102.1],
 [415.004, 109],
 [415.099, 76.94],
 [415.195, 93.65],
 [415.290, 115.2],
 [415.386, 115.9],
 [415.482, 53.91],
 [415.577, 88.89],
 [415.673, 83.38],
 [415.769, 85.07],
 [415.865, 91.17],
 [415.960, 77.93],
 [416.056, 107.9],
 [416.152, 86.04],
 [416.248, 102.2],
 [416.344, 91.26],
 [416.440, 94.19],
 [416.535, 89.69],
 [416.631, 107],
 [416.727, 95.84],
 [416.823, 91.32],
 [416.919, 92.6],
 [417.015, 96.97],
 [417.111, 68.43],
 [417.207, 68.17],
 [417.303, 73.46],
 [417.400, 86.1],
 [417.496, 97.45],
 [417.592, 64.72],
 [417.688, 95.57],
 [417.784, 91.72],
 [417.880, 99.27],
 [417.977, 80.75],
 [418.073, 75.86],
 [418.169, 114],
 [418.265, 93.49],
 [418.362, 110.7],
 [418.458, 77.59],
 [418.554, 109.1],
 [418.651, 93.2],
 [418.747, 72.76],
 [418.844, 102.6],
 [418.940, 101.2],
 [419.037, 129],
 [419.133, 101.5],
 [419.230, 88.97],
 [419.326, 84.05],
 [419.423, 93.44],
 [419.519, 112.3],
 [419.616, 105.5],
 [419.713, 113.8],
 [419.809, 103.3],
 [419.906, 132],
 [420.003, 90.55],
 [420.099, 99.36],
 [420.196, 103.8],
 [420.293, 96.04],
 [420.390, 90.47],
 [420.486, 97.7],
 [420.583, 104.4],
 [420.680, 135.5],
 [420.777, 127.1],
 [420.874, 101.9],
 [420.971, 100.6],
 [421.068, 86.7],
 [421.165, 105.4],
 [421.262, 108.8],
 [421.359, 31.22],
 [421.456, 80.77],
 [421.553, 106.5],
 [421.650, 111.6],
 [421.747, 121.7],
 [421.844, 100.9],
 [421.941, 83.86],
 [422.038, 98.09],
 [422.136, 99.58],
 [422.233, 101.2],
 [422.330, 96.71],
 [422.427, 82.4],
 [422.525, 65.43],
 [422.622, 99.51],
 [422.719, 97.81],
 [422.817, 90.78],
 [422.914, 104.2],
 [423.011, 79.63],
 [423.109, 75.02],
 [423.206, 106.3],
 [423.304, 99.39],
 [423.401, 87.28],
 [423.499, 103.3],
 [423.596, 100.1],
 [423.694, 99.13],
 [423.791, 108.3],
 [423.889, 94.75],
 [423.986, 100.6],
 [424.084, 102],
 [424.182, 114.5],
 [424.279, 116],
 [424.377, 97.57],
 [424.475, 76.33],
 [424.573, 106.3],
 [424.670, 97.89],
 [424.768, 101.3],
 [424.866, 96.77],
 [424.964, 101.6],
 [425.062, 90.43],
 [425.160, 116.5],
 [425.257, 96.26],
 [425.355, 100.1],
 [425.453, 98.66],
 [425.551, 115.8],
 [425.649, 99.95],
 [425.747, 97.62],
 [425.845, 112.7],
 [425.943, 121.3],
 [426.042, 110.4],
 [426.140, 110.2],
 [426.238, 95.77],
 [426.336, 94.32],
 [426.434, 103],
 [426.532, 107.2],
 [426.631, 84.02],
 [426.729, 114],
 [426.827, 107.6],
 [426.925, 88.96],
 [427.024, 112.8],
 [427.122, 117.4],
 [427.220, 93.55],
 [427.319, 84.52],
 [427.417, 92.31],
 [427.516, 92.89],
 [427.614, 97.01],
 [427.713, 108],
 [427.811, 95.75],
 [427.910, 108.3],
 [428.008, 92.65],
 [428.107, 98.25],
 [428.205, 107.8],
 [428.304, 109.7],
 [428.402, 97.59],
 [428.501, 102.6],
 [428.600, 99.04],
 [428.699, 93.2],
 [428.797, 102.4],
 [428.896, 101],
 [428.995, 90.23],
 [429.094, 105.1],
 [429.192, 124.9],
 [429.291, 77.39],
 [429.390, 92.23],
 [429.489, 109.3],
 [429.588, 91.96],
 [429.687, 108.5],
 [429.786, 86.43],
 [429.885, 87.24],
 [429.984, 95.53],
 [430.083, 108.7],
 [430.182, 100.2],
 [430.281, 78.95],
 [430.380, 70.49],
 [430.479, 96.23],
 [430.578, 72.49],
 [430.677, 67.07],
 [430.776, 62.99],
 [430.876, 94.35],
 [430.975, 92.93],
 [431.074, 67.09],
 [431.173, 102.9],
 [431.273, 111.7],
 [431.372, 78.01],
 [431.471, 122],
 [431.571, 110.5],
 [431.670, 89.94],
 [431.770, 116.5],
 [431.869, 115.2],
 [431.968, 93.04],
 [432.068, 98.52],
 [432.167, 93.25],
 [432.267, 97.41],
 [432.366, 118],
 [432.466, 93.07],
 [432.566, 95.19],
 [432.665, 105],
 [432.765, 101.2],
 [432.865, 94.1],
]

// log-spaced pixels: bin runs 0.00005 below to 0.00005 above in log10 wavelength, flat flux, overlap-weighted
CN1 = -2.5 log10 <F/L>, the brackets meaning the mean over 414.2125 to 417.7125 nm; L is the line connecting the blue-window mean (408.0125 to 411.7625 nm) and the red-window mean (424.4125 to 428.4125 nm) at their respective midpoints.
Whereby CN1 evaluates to 0.019 mag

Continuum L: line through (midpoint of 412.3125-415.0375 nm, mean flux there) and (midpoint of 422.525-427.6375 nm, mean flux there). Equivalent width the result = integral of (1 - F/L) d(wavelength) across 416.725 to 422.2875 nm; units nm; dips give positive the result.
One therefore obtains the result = 0.131 nm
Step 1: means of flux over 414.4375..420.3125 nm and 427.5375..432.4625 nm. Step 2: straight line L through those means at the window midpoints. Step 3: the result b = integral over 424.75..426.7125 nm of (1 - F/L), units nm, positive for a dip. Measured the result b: -0.15 nm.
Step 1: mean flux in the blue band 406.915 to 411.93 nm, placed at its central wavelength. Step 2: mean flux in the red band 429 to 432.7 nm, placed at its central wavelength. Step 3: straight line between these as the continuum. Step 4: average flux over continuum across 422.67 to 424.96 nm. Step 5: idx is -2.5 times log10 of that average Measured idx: -0.06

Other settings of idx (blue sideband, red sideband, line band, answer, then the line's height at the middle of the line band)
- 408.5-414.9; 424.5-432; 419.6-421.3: -0.112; 95.4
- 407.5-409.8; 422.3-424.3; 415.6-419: 0.028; 93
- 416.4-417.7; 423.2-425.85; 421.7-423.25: 0.037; 97.2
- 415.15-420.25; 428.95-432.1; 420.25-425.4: -0.042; 94.3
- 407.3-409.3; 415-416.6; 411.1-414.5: -0.108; 90.4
